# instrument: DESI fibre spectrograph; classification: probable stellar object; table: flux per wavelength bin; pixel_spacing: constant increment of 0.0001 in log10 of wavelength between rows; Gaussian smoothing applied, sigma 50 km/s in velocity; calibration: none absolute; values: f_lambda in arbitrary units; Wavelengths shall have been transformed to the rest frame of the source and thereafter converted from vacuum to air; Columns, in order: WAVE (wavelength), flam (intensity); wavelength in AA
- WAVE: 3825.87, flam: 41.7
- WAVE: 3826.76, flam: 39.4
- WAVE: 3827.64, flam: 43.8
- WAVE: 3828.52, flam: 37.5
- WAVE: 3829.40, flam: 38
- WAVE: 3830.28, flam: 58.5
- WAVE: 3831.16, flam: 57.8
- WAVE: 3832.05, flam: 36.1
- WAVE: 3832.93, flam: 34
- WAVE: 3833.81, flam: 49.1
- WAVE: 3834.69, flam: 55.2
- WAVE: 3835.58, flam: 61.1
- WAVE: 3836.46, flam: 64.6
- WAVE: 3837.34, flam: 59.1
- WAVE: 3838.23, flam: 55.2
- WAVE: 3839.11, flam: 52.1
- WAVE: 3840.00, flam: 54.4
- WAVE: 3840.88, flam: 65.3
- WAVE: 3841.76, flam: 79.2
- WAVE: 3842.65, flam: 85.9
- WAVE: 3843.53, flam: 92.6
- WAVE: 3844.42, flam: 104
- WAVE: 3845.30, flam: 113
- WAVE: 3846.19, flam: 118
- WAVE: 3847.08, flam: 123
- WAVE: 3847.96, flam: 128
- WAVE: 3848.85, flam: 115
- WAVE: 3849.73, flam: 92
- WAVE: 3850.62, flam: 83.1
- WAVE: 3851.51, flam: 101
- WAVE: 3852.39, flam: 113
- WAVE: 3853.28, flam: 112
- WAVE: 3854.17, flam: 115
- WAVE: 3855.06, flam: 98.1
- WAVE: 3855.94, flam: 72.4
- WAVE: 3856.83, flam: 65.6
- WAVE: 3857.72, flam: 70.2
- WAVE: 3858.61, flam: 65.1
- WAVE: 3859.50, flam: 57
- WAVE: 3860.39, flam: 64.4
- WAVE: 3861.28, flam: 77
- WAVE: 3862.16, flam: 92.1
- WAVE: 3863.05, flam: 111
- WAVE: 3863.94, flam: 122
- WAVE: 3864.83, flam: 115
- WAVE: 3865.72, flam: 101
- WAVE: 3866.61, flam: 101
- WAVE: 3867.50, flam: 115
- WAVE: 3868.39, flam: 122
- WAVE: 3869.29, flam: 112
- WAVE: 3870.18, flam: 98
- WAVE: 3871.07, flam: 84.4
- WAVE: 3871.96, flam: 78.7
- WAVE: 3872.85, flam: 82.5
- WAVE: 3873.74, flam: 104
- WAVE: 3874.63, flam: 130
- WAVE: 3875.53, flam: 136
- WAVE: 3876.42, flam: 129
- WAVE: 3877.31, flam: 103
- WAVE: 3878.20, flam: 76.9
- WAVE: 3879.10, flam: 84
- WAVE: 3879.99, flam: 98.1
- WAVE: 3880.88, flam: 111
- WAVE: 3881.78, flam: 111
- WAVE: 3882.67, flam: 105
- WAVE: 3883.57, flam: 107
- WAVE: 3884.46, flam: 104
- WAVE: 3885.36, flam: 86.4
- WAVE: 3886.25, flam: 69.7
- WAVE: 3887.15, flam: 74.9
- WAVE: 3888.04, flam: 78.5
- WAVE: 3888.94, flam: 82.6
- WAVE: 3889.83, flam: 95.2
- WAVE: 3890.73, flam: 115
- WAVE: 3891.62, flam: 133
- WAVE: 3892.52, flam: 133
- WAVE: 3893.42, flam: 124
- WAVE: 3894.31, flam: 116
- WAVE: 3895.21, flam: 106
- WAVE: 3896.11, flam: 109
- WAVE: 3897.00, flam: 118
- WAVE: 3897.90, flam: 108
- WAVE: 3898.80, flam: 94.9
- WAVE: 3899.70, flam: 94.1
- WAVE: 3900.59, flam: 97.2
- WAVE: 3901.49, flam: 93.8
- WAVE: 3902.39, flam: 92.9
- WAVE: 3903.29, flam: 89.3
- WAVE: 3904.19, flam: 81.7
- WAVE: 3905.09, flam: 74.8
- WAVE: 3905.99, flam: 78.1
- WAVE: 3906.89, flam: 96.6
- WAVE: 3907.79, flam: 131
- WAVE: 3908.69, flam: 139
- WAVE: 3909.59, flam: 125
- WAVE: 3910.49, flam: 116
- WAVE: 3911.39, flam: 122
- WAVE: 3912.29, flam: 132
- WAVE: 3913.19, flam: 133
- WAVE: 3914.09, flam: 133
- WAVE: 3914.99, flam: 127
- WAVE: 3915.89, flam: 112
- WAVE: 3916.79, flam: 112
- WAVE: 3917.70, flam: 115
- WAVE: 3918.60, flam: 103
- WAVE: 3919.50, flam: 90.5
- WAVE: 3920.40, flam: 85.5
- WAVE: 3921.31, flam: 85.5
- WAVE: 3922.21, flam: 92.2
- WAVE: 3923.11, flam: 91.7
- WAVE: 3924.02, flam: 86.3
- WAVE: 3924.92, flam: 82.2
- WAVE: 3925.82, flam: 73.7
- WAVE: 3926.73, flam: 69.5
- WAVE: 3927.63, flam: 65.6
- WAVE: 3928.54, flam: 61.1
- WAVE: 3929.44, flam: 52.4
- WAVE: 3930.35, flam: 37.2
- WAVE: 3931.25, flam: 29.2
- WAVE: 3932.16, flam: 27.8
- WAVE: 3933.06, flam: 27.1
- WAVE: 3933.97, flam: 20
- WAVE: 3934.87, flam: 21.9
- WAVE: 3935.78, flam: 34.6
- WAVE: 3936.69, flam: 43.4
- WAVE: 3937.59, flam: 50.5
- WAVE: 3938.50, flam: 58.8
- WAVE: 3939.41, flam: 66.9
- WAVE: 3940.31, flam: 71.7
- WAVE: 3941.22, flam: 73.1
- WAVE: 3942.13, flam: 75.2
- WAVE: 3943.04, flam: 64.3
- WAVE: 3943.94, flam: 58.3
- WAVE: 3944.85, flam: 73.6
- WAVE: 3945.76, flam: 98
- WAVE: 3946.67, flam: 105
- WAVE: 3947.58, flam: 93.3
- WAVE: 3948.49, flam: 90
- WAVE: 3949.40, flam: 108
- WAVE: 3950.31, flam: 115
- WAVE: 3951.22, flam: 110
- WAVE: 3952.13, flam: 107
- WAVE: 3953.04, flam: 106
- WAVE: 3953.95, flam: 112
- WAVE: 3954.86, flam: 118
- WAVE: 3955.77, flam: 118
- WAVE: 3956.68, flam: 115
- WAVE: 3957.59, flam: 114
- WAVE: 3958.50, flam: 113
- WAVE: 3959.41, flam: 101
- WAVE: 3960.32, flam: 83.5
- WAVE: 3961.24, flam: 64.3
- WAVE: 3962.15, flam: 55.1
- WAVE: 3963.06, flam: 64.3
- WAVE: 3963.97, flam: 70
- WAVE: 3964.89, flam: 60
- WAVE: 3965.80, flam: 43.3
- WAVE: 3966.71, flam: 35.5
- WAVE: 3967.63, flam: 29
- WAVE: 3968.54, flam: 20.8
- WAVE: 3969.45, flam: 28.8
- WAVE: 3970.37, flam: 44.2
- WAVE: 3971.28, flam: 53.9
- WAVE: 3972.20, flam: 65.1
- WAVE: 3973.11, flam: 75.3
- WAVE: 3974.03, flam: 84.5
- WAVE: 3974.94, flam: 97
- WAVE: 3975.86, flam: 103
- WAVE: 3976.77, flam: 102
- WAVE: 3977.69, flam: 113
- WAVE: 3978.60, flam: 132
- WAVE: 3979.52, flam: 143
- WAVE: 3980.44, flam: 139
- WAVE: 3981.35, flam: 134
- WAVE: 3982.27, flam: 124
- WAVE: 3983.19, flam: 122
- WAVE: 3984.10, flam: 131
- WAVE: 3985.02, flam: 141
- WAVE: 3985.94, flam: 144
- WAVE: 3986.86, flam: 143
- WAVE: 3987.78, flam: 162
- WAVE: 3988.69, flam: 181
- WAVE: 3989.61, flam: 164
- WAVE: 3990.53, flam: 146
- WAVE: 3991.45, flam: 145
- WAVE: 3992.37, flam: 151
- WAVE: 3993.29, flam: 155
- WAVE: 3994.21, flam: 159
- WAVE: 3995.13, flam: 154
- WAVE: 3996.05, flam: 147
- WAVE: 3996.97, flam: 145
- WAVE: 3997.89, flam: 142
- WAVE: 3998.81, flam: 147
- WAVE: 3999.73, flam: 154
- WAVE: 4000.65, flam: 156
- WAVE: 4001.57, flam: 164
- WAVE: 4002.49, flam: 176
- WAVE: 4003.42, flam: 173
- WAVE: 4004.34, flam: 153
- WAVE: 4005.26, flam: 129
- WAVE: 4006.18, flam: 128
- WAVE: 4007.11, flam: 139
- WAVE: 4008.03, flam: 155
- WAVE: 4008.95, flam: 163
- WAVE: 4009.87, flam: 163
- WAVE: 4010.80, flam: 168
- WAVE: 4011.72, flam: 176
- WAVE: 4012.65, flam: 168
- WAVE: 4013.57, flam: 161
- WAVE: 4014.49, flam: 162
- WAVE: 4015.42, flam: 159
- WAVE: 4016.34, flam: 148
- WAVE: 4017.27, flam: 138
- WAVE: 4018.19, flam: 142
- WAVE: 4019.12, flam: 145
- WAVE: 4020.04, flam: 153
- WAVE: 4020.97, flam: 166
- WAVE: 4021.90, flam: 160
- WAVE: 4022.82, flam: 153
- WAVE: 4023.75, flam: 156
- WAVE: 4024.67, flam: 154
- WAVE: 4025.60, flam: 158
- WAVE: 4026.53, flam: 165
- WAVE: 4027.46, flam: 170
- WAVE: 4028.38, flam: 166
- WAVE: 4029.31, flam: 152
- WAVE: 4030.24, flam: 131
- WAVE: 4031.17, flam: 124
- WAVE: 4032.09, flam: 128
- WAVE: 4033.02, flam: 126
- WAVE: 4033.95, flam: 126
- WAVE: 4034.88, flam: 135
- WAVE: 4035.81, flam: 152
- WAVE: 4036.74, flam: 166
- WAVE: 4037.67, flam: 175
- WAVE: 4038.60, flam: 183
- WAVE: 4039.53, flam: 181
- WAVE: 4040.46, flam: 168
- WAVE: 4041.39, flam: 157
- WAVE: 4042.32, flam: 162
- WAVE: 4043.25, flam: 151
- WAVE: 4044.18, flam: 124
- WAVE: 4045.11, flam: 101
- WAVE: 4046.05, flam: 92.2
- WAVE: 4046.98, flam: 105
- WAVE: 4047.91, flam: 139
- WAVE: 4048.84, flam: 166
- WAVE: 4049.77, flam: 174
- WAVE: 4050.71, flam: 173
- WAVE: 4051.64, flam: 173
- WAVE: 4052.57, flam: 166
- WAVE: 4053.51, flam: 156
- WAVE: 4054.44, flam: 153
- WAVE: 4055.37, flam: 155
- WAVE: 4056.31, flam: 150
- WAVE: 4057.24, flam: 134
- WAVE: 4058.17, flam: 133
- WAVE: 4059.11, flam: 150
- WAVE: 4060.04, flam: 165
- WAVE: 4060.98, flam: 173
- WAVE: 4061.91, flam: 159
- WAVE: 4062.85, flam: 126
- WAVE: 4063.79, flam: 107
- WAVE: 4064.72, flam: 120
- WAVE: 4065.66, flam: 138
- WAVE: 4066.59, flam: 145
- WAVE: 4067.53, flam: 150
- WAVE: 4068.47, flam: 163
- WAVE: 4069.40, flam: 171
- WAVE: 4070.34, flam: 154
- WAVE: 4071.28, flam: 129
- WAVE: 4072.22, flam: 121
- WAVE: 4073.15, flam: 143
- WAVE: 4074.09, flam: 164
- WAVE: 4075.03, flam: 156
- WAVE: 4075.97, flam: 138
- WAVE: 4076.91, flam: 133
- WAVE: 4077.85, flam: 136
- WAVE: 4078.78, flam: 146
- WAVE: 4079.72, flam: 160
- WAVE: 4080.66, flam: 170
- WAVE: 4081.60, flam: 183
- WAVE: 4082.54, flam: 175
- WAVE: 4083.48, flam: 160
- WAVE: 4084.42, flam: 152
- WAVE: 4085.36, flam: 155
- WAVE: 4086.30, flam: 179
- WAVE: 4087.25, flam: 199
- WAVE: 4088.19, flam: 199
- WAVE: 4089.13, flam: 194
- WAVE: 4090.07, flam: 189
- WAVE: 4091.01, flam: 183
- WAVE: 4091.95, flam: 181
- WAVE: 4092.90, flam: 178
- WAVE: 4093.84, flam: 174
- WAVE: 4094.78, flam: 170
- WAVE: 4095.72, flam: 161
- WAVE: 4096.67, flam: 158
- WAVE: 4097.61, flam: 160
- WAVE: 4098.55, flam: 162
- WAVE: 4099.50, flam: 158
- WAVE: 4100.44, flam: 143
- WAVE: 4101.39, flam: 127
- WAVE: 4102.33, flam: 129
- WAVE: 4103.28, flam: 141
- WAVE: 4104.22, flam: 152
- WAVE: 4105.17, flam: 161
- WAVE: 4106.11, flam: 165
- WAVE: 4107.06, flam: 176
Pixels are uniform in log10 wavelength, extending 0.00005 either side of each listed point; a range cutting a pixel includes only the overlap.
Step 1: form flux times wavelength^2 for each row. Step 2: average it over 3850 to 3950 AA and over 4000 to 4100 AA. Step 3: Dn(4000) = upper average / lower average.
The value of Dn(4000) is 1.83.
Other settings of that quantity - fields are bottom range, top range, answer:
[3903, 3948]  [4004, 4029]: 2.00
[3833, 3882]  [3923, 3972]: 0.80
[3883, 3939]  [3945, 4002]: 1.28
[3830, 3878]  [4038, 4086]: 1.88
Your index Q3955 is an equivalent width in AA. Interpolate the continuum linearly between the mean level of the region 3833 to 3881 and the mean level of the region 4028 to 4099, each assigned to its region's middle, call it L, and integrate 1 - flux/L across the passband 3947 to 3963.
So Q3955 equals 2.72 AA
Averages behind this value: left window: 91.5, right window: 154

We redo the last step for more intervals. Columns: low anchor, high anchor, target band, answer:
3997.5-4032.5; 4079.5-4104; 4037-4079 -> 3.4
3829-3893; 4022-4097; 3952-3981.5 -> 9.2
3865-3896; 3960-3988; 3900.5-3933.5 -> 2.6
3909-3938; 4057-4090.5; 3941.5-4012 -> -4.2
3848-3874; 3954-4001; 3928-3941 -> 7.6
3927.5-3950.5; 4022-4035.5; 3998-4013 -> -3.9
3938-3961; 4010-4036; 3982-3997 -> -2.8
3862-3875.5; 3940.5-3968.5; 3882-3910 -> -0.8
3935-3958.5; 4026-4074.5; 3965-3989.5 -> 1.5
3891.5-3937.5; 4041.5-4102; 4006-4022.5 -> -3.2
